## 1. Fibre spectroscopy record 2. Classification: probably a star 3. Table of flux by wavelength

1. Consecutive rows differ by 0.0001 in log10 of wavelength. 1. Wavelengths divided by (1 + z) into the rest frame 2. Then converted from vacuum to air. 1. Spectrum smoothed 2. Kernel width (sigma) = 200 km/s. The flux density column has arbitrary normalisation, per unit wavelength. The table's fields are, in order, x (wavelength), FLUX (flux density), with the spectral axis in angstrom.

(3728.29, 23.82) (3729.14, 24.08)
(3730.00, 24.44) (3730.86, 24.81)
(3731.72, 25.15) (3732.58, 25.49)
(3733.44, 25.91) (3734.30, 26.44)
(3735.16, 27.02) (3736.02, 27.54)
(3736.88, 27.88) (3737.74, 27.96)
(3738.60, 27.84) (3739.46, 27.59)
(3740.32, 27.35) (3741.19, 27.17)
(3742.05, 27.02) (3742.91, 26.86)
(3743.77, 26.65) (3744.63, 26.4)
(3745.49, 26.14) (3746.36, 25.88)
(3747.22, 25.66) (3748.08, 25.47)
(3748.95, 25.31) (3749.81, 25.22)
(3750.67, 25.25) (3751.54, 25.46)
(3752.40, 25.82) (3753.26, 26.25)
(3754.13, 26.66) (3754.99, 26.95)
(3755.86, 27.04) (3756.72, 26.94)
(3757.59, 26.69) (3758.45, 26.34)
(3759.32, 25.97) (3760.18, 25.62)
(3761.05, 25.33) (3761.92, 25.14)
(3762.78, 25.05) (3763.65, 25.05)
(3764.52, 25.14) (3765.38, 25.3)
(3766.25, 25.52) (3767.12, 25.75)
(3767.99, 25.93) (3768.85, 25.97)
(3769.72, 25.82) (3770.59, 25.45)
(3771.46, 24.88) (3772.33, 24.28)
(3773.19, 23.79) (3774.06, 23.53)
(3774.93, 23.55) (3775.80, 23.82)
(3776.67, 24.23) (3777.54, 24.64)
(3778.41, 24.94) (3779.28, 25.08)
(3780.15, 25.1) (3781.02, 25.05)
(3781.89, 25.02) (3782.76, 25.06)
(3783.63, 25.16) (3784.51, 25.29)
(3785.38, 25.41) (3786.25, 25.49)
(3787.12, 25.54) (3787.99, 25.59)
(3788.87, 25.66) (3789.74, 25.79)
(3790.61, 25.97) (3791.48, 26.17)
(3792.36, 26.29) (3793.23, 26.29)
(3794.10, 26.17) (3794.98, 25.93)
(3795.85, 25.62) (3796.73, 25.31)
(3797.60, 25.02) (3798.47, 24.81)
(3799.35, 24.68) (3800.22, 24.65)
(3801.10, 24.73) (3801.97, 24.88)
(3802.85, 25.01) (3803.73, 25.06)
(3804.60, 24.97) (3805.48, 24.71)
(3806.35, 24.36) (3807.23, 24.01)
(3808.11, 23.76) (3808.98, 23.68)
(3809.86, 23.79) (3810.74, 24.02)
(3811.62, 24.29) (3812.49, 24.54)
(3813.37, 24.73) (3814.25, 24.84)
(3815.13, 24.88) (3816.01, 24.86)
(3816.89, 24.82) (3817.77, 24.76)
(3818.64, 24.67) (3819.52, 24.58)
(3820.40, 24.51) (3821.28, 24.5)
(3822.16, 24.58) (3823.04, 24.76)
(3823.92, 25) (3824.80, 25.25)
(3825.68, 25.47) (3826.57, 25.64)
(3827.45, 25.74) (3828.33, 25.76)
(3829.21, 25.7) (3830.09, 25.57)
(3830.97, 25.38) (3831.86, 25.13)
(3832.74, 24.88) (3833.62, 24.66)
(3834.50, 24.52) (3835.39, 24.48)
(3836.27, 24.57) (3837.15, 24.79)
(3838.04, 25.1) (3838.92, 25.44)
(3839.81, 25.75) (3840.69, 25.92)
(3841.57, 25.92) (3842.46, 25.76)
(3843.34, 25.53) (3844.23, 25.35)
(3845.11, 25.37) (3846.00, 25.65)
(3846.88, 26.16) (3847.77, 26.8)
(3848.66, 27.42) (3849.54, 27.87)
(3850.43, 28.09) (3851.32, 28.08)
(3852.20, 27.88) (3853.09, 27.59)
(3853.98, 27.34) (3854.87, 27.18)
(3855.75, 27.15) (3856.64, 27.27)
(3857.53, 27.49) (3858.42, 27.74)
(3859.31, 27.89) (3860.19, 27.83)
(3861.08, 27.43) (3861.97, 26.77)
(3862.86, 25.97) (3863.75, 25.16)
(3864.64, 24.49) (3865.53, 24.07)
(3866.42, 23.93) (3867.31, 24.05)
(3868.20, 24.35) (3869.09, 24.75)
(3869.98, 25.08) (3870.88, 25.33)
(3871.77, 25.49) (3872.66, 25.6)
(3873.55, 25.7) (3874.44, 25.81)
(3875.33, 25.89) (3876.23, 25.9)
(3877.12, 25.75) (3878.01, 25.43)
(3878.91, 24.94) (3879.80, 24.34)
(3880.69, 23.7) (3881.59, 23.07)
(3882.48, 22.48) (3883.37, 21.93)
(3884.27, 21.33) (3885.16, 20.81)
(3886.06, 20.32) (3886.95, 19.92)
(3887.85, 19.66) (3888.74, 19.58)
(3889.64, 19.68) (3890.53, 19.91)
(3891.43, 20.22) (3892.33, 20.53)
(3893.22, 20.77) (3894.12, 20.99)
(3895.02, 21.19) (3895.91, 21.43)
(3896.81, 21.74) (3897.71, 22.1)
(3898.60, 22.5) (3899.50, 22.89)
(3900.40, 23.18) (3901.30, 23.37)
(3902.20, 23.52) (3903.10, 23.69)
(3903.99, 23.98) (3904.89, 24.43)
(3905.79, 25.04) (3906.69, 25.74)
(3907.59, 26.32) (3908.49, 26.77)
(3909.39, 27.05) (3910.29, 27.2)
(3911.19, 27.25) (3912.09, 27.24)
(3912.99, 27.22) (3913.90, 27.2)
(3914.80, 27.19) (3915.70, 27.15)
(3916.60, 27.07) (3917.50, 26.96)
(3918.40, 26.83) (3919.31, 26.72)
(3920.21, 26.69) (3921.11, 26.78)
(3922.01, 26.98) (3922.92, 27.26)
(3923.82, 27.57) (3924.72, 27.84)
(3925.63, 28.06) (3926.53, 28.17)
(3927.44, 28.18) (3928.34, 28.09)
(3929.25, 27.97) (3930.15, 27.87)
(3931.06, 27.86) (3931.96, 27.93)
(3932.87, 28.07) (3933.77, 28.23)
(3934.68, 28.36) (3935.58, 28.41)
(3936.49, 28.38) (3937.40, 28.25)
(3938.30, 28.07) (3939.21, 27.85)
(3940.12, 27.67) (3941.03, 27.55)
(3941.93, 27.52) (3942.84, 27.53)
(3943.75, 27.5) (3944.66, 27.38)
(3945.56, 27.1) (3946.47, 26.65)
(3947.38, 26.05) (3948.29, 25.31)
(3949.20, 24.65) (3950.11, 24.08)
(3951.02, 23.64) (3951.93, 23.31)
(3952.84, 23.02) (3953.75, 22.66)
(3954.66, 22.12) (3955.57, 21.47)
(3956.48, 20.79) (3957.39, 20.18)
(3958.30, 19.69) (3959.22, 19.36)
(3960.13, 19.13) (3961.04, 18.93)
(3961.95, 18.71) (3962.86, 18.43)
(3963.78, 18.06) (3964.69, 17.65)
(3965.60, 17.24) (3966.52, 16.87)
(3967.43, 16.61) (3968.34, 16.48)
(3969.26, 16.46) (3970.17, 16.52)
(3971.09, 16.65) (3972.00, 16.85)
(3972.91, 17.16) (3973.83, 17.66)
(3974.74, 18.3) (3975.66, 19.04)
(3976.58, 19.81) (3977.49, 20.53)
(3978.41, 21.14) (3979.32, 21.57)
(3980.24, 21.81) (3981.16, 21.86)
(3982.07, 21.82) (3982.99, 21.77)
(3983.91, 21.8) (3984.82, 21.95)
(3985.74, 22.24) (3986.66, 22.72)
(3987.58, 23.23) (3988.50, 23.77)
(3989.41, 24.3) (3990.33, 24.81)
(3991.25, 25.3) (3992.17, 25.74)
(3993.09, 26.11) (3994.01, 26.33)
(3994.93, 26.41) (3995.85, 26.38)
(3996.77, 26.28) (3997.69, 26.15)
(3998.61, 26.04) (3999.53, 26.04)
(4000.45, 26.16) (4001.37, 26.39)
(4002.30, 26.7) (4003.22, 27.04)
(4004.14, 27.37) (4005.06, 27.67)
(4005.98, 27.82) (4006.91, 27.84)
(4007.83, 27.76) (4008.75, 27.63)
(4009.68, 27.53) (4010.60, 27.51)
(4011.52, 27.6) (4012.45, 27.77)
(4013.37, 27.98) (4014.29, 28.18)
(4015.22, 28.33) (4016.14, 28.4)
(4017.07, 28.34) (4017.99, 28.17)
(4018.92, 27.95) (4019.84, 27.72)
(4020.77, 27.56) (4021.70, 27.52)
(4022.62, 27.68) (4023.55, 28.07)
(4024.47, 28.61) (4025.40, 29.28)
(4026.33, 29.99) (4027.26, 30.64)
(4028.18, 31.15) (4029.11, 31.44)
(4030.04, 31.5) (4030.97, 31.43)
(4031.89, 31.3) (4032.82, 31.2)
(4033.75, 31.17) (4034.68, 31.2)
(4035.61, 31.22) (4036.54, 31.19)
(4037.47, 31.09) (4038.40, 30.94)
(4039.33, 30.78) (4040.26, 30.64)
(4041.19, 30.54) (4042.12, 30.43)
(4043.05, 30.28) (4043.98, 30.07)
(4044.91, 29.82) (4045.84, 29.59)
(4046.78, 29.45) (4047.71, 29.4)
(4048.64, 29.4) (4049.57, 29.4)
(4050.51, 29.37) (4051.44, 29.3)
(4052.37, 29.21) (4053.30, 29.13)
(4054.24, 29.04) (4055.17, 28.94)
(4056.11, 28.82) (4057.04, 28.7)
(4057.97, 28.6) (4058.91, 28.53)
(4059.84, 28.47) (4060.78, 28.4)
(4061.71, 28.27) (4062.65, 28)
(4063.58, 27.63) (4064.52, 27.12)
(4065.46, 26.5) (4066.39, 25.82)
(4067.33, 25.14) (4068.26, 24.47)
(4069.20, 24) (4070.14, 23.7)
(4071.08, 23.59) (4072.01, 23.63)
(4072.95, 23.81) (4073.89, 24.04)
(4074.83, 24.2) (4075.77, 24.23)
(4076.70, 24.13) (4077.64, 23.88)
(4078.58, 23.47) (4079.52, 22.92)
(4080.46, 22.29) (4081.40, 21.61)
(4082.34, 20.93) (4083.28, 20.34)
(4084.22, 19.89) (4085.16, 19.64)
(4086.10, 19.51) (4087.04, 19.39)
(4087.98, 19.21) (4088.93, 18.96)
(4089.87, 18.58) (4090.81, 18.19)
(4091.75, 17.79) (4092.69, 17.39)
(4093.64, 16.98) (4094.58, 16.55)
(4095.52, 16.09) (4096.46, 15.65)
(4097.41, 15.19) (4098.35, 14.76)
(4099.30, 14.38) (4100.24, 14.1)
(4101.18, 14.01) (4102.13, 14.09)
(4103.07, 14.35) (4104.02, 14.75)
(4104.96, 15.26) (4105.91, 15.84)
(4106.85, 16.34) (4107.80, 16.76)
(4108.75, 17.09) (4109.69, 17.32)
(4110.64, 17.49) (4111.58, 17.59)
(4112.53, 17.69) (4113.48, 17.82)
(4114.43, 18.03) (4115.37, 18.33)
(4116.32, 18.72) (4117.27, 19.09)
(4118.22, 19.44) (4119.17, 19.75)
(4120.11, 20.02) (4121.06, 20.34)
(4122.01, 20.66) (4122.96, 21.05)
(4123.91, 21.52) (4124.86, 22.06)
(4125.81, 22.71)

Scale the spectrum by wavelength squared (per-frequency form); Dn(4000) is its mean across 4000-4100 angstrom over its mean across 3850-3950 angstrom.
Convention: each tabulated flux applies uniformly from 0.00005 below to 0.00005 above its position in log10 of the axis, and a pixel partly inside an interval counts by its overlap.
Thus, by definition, 1.10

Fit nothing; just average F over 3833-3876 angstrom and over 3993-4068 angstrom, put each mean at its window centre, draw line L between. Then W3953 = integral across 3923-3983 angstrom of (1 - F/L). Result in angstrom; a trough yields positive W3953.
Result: 9.31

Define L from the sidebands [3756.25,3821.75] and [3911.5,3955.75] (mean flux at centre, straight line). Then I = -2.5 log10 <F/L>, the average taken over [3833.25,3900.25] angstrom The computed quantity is 0.06 mag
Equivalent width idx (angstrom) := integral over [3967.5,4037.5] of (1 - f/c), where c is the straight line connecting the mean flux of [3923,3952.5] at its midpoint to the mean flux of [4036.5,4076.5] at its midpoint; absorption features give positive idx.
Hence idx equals 5.1 angstrom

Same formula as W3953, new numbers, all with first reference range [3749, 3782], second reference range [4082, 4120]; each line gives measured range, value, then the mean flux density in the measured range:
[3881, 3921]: -2.9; 23.7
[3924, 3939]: -4.7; 28.1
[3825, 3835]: -0.6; 25.3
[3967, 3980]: 1.4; 18.3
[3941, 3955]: -2.9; 25.3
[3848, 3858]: -1.8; 27.6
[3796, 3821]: -0.3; 24.6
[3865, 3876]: -1.0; 25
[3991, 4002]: -3.5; 26.1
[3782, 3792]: -0.3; 25.5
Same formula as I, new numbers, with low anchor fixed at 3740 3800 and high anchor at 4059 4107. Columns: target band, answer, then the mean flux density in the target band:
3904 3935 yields -0.17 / 27.2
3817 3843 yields -0.02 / 25.1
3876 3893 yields 0.09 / 22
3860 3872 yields -0.05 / 25.3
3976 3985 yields 0.05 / 21.4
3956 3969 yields 0.23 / 18.4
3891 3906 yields 0.06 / 22.4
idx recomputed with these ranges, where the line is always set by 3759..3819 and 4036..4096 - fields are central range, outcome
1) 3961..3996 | 6.25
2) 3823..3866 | -1.70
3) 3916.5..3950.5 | -2.95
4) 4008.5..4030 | -2.79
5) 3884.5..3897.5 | 2.38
